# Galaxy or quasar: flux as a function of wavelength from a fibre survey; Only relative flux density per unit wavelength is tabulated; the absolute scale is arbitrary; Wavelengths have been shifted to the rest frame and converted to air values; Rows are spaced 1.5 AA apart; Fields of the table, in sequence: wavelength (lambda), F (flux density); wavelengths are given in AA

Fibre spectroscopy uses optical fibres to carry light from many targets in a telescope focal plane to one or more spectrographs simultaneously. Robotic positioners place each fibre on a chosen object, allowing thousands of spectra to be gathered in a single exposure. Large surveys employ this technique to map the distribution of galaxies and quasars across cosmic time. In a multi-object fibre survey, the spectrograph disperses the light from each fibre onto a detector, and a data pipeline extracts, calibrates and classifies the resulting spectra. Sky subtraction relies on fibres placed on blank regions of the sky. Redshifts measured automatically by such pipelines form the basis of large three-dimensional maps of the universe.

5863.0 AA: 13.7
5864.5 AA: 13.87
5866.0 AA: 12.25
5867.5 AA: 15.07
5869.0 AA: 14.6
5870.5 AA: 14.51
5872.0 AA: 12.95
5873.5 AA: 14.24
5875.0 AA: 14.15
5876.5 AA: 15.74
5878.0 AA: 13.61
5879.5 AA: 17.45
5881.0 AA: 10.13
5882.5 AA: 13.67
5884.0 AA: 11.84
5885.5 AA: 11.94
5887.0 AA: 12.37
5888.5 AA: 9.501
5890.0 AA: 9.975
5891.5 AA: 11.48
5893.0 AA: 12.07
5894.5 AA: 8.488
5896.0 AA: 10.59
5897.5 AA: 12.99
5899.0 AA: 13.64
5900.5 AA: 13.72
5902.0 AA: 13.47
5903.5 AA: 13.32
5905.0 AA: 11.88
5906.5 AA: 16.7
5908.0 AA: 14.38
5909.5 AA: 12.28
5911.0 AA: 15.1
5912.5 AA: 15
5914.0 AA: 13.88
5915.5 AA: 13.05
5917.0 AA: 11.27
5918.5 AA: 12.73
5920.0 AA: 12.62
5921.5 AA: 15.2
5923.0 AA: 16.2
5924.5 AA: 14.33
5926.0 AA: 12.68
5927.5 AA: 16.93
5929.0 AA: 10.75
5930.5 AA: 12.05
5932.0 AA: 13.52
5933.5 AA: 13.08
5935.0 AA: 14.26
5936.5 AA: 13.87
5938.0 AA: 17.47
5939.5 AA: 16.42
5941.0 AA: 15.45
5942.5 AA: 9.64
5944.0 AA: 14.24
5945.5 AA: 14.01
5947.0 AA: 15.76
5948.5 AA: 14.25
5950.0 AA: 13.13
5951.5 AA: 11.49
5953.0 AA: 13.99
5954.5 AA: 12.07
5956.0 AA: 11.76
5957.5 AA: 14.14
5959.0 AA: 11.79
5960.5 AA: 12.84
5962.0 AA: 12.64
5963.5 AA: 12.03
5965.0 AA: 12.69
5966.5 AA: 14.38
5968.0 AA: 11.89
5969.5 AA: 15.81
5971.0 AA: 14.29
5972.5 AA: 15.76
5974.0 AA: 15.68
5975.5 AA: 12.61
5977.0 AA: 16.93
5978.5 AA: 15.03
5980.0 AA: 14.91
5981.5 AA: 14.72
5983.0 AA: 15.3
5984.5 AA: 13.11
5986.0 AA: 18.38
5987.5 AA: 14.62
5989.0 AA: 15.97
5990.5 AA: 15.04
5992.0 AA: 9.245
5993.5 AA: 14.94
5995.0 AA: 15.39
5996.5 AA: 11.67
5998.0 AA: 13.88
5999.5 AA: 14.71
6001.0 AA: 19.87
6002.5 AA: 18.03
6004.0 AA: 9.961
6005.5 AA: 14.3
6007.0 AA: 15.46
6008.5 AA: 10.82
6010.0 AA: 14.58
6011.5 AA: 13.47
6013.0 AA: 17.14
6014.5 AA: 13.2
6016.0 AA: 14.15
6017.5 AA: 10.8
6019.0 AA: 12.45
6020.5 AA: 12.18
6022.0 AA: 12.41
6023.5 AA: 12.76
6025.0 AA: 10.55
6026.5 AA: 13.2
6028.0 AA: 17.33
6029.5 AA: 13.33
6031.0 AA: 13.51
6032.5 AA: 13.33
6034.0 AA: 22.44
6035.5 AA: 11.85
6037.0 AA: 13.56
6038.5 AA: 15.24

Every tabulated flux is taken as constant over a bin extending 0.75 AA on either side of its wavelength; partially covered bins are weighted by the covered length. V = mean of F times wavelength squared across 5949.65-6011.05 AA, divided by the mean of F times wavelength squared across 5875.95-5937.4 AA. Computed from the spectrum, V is 1.10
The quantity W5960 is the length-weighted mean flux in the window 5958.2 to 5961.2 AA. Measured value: 12.3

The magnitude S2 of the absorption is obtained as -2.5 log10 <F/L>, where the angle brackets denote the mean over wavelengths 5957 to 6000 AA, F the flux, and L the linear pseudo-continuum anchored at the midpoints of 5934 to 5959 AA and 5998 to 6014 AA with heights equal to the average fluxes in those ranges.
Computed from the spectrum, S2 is 0.013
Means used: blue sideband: 13.8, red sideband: 14.8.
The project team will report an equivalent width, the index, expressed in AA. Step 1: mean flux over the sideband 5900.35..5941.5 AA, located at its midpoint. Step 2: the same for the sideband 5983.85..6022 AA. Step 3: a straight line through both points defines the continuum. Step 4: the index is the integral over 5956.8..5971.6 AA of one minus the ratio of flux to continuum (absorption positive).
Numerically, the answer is 0.9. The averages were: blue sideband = 14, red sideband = 14.1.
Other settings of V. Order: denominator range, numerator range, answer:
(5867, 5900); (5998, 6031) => 1.13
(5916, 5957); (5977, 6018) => 1.08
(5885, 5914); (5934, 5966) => 1.09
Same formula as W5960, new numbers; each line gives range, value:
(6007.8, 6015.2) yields 13.9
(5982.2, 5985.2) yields 14.2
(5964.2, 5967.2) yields 13.5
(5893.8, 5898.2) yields 10.7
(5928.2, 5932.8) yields 12.2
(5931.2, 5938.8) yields 14.4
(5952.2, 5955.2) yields 13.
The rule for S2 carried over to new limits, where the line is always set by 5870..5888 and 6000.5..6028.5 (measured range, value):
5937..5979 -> -0.02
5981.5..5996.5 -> -0.06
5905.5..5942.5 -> -0.04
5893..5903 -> 0.11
